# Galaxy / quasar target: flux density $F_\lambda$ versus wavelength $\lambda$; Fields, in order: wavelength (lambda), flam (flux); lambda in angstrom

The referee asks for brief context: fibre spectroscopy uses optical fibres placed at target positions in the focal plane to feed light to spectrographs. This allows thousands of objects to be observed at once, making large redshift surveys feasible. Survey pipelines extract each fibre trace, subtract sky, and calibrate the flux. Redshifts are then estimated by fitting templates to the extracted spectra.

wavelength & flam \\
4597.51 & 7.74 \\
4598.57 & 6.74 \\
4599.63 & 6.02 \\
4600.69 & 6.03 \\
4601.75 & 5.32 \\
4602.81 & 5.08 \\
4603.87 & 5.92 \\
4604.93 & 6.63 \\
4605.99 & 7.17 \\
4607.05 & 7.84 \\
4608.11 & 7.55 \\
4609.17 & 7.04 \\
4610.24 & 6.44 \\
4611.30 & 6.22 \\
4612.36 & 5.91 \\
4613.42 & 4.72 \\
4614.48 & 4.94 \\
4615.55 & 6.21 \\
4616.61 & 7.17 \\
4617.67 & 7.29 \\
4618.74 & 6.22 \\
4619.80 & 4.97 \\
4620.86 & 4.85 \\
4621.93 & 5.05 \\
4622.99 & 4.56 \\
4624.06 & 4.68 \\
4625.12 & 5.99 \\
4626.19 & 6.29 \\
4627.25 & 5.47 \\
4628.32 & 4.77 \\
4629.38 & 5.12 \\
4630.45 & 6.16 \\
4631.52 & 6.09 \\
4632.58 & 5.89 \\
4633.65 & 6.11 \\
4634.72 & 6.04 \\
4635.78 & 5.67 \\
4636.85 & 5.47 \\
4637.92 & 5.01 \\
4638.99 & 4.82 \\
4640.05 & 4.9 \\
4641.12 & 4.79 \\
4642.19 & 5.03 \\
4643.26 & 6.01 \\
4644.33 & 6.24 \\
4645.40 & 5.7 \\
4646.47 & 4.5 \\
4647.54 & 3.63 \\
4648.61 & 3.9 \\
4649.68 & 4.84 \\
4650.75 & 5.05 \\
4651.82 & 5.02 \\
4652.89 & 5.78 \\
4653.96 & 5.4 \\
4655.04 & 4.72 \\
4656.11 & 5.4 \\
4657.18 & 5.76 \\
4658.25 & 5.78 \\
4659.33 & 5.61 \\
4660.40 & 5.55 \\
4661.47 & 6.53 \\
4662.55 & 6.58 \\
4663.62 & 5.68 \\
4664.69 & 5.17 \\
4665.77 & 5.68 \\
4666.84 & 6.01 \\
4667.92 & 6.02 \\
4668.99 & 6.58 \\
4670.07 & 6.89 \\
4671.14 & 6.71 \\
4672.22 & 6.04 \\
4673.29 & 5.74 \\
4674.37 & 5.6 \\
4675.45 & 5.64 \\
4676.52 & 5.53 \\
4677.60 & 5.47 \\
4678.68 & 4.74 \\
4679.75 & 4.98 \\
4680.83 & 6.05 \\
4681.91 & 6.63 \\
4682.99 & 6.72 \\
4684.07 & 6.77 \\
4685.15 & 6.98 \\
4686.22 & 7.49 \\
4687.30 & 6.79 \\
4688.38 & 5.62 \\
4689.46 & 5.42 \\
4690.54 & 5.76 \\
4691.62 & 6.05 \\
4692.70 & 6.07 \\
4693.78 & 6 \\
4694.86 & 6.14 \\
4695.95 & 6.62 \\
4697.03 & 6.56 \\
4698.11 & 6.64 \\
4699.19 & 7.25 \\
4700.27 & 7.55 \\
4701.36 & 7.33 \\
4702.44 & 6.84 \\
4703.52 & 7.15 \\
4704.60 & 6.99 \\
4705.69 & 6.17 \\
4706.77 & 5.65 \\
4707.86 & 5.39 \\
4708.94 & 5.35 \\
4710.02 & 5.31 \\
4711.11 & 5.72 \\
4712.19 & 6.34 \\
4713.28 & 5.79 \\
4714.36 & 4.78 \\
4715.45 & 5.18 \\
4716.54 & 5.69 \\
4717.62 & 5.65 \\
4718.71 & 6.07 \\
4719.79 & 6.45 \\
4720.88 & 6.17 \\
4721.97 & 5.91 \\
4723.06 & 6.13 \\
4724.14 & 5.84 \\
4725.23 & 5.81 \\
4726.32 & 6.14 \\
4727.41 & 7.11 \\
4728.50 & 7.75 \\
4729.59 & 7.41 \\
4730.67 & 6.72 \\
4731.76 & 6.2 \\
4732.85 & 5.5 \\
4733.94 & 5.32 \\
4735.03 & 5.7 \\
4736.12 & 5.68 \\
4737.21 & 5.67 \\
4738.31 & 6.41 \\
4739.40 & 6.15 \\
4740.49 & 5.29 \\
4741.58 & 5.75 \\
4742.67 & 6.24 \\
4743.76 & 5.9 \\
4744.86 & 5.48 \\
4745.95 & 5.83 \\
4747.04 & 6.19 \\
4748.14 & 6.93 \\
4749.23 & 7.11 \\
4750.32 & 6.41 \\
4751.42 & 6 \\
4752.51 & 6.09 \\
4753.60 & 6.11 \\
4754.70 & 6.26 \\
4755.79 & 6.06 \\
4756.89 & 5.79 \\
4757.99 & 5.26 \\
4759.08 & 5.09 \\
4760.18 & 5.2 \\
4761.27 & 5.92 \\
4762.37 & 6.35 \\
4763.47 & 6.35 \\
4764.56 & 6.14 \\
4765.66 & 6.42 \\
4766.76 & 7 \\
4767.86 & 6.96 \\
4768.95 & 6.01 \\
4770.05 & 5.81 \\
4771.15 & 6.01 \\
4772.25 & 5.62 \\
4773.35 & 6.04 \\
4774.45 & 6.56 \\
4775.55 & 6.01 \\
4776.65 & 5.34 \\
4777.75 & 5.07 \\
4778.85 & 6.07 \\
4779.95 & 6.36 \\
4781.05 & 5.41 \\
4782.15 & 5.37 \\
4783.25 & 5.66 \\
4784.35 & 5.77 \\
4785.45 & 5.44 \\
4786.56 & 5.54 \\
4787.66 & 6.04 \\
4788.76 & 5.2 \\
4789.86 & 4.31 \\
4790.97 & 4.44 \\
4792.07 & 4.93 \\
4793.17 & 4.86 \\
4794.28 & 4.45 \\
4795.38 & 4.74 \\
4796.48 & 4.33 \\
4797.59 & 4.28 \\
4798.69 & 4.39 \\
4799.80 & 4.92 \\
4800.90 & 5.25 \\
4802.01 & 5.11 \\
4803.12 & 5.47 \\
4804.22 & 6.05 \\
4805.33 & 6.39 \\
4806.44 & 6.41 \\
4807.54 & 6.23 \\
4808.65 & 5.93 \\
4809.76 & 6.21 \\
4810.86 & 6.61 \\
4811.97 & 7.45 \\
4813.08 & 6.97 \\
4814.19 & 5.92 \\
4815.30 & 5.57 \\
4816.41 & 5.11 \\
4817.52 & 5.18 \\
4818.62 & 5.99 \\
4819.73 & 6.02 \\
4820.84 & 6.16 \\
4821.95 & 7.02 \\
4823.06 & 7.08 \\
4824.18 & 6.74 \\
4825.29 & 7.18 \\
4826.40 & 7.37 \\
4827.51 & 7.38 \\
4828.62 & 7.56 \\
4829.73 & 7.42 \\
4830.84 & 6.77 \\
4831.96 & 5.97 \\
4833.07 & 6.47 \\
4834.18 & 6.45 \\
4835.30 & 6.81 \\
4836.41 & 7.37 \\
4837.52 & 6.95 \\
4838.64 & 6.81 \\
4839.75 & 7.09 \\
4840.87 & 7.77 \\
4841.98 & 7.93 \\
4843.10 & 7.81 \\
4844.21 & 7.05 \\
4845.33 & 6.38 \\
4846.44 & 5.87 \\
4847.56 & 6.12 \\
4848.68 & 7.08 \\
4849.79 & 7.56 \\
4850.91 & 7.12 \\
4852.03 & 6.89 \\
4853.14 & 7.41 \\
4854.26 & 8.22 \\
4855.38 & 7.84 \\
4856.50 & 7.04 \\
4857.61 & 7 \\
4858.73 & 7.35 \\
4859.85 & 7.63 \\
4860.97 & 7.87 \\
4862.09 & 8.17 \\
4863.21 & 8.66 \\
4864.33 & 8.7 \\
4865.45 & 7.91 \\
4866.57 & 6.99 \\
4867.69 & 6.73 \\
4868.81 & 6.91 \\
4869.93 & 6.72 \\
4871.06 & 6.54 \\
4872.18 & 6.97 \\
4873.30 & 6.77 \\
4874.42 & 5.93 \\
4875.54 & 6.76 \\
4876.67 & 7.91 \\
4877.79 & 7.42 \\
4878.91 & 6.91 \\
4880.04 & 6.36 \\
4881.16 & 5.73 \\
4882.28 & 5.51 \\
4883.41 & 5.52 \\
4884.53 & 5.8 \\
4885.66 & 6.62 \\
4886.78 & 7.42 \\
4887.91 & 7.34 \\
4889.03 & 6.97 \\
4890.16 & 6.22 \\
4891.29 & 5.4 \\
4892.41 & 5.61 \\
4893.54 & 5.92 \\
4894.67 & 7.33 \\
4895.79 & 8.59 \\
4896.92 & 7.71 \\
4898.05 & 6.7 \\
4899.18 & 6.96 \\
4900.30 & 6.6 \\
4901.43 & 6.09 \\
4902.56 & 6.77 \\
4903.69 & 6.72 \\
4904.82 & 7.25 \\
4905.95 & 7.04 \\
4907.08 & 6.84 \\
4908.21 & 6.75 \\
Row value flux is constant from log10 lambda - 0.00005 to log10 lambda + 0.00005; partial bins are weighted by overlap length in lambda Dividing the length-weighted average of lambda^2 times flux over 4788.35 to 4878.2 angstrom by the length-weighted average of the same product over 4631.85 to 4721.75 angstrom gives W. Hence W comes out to 1.20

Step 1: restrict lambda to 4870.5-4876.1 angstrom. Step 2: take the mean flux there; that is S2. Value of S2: 6.6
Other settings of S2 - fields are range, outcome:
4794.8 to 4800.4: 4.54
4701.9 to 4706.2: 6.79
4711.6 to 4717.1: 5.56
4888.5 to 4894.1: 6.01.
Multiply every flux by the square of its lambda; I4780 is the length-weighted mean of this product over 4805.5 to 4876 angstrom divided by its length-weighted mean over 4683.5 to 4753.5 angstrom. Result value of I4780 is 1.18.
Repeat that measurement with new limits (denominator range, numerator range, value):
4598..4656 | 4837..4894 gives 1.36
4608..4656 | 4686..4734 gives 1.17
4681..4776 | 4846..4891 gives 1.20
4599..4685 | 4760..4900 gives 1.22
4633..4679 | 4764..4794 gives 1.09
